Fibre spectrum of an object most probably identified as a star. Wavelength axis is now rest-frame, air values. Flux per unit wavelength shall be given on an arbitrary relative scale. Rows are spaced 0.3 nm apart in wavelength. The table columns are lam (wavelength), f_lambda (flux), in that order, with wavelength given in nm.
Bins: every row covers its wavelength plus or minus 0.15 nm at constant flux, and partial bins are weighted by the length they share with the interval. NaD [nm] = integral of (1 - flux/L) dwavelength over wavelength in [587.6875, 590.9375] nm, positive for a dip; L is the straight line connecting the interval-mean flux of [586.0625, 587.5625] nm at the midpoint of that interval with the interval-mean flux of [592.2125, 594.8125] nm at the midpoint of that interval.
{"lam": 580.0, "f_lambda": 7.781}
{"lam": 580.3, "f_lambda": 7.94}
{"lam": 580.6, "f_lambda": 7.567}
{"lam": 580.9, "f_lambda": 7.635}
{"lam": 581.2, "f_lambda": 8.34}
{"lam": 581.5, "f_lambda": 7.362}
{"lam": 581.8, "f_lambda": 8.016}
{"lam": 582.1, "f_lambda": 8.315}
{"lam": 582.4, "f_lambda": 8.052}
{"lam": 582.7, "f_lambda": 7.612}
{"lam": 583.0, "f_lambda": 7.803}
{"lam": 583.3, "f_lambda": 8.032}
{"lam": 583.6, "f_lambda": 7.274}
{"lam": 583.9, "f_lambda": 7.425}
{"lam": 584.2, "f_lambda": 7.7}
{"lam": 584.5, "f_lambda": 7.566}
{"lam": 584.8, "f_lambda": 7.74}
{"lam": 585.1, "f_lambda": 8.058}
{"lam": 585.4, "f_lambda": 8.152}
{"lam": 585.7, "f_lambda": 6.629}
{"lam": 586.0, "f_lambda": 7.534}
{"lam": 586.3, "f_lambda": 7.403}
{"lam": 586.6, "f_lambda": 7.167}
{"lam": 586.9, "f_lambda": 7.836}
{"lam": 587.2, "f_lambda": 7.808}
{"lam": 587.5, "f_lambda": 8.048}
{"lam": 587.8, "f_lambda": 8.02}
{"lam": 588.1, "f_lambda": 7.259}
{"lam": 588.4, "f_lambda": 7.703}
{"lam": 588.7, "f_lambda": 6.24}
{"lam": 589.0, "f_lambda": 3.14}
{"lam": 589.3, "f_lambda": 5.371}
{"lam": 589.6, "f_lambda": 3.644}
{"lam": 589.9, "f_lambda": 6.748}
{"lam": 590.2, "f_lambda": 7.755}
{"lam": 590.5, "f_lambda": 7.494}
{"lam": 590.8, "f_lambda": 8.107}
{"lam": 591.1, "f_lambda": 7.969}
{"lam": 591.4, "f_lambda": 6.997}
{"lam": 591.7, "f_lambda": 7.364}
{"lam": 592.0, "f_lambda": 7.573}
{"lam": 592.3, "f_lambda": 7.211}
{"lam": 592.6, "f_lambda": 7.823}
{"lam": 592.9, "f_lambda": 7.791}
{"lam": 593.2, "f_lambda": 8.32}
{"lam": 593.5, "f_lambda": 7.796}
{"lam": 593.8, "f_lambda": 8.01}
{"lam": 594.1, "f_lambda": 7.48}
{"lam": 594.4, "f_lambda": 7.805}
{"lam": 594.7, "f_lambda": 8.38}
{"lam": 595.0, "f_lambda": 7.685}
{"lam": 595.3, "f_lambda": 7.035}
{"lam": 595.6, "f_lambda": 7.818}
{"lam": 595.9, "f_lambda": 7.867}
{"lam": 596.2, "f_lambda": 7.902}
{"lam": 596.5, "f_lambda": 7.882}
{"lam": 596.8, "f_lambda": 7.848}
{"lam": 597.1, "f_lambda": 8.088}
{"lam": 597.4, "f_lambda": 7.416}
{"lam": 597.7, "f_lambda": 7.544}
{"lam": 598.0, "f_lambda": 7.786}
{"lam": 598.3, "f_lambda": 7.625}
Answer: 0.52 nm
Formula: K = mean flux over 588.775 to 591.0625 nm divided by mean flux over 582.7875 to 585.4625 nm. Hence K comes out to 0.79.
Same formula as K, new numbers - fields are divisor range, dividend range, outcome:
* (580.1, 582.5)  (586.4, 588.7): 0.96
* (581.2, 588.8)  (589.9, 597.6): 1.01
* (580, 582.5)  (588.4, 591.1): 0.79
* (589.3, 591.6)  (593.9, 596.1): 1.13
